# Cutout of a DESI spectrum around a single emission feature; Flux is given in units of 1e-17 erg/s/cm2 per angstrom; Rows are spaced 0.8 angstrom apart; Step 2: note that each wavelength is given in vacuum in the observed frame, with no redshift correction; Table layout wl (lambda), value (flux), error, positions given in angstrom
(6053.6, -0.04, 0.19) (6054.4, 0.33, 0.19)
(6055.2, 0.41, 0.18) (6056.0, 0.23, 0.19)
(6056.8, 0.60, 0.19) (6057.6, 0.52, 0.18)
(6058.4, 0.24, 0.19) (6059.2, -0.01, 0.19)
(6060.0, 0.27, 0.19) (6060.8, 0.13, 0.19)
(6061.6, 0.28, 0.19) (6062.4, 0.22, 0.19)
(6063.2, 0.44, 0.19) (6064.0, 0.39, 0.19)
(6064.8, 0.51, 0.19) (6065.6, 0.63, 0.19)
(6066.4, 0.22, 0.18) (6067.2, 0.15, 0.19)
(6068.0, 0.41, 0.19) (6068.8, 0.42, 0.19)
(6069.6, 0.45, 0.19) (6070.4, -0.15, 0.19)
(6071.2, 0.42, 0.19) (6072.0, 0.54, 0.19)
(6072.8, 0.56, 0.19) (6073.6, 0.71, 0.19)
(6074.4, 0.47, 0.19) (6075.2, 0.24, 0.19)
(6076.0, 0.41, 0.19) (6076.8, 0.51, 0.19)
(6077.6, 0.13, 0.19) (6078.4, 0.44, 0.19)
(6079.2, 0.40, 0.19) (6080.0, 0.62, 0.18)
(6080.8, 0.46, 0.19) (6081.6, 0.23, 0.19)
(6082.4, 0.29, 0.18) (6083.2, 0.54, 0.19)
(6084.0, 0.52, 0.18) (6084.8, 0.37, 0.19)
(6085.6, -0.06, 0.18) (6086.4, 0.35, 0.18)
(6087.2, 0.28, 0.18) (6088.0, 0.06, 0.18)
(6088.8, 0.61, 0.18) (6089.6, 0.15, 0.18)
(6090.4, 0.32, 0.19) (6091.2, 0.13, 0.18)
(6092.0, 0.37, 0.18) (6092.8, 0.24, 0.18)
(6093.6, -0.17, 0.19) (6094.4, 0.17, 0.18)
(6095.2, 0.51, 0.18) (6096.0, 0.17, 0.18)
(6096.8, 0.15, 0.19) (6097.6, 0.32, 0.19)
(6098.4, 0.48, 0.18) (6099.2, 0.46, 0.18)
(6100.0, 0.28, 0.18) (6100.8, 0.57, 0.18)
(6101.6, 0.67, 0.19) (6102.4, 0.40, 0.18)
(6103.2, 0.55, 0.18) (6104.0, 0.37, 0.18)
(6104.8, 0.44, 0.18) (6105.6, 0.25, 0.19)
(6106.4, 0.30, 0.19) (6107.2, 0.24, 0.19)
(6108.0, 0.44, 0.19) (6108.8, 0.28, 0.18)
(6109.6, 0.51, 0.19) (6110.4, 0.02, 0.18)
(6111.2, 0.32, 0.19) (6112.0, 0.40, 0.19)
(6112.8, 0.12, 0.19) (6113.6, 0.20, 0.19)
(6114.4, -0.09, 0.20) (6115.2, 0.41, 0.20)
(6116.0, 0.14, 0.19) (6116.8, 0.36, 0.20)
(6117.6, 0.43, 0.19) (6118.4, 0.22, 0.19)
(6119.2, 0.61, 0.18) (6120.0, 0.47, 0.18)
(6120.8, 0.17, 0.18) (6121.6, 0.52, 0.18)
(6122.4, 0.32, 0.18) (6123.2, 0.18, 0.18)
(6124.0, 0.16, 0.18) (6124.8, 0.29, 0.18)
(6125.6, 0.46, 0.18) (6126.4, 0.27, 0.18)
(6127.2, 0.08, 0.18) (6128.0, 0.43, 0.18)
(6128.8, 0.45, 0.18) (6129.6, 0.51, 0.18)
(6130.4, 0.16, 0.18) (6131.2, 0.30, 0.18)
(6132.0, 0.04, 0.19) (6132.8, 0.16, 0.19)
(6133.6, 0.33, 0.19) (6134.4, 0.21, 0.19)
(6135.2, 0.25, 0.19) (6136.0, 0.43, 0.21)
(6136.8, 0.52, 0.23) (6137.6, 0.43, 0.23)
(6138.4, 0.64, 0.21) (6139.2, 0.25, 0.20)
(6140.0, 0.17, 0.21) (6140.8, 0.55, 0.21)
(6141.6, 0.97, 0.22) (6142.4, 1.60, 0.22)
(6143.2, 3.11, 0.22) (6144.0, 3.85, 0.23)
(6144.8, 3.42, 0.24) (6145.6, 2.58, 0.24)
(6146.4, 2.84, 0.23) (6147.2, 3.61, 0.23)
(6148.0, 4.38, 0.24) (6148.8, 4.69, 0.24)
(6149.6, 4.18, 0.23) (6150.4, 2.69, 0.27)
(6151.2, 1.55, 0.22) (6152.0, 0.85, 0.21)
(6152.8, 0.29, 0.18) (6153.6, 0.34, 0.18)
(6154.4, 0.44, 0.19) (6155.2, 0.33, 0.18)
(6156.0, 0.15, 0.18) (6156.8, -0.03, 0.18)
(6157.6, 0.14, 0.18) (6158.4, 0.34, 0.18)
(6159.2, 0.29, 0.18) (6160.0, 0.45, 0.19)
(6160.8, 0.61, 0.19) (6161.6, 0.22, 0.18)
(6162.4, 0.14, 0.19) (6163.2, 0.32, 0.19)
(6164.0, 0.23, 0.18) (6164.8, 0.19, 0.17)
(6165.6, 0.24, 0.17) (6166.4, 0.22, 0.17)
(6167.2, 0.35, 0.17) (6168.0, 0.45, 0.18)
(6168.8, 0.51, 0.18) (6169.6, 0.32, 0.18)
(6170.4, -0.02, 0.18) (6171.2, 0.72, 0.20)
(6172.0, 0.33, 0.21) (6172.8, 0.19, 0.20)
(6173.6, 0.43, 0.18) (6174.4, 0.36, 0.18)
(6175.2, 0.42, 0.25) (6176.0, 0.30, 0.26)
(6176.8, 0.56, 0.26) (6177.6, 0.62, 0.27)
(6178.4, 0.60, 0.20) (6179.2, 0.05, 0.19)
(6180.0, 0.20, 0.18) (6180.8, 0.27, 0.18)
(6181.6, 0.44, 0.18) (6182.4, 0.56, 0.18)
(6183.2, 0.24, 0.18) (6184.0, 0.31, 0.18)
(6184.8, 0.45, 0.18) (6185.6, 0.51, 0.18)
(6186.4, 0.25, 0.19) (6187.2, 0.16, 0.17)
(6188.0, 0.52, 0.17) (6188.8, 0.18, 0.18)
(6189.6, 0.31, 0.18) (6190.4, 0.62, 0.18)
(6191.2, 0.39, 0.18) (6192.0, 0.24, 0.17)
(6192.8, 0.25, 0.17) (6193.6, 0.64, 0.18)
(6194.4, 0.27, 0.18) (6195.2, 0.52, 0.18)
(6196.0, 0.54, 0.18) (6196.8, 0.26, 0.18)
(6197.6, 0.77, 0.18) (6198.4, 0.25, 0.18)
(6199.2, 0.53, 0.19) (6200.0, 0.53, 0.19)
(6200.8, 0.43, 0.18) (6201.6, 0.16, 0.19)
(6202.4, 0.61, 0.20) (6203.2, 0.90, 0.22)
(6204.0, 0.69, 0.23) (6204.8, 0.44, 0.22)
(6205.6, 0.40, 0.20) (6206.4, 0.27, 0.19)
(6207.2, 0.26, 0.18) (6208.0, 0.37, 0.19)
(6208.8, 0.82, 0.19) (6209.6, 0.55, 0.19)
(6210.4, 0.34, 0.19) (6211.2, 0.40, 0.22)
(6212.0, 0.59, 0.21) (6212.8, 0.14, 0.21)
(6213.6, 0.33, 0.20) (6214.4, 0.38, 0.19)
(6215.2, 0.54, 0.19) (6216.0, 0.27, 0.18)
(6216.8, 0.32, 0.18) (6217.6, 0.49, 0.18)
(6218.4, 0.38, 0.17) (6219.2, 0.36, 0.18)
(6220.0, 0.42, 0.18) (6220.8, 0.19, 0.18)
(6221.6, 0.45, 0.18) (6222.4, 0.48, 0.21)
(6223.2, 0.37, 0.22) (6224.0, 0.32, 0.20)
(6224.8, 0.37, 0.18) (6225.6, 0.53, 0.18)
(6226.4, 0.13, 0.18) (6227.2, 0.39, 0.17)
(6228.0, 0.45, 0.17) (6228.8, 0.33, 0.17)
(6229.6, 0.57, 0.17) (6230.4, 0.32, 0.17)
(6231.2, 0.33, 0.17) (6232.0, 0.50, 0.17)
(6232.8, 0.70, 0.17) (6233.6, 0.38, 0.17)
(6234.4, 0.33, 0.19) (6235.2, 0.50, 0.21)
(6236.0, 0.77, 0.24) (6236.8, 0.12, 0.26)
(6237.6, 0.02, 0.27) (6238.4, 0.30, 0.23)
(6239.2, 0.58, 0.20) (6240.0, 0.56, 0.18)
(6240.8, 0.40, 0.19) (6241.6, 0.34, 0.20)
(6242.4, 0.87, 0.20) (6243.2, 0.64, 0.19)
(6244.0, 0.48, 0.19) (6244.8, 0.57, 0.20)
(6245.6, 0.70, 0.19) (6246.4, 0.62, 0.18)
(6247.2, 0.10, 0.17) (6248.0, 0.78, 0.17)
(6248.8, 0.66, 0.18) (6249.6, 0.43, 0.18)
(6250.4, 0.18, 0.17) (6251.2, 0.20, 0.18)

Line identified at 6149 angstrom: [O II]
